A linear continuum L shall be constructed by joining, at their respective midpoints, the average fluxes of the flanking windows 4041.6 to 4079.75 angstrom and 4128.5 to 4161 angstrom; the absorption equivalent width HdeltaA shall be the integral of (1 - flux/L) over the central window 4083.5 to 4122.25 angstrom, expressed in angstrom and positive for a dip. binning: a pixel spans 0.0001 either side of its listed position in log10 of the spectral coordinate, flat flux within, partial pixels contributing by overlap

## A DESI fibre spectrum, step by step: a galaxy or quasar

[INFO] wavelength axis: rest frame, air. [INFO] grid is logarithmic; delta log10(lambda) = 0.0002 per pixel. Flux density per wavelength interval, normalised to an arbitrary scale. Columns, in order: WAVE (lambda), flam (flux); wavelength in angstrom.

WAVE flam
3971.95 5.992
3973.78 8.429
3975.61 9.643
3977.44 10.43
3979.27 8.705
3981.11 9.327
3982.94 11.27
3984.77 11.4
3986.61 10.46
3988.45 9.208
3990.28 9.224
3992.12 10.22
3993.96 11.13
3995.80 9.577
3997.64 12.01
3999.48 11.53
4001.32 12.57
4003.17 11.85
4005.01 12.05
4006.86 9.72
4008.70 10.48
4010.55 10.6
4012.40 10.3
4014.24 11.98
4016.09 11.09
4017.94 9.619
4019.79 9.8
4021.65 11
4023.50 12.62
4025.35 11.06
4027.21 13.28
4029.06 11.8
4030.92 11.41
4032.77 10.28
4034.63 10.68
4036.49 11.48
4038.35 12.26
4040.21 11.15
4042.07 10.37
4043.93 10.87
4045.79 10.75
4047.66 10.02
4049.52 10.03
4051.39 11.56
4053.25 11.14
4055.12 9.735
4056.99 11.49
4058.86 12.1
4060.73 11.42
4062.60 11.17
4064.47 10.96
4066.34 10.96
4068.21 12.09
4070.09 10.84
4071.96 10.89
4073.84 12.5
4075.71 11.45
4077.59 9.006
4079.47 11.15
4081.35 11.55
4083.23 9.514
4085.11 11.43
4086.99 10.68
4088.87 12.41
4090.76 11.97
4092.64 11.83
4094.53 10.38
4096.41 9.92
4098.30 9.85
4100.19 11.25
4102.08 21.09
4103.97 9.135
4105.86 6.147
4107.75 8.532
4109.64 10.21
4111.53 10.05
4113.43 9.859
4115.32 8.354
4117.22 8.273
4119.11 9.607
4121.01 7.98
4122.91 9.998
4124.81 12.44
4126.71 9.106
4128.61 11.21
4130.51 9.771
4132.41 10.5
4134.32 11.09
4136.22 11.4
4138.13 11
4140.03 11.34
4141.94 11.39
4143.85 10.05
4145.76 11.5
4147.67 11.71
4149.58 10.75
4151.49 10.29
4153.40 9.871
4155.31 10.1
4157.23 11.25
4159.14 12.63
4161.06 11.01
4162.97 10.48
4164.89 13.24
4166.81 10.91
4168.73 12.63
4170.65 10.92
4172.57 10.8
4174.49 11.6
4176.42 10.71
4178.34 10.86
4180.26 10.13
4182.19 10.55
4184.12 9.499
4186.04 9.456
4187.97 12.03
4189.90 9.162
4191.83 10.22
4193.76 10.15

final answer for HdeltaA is 1.9 angstrom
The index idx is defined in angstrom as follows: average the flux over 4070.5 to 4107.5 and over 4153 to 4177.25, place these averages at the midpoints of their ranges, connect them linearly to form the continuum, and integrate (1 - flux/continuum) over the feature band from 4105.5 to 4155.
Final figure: 4.68 angstrom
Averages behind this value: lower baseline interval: 11.1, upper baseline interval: 11.3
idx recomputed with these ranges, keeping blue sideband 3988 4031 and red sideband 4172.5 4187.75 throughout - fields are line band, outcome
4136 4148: -0.6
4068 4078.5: -0.2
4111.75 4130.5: 1.8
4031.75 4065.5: -0.2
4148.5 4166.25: -0.8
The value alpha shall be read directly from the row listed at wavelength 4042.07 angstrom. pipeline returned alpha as 10.37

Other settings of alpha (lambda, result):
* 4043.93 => 10.87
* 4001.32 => 12.57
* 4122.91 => 9.998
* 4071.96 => 10.89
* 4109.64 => 10.21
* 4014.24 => 11.98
